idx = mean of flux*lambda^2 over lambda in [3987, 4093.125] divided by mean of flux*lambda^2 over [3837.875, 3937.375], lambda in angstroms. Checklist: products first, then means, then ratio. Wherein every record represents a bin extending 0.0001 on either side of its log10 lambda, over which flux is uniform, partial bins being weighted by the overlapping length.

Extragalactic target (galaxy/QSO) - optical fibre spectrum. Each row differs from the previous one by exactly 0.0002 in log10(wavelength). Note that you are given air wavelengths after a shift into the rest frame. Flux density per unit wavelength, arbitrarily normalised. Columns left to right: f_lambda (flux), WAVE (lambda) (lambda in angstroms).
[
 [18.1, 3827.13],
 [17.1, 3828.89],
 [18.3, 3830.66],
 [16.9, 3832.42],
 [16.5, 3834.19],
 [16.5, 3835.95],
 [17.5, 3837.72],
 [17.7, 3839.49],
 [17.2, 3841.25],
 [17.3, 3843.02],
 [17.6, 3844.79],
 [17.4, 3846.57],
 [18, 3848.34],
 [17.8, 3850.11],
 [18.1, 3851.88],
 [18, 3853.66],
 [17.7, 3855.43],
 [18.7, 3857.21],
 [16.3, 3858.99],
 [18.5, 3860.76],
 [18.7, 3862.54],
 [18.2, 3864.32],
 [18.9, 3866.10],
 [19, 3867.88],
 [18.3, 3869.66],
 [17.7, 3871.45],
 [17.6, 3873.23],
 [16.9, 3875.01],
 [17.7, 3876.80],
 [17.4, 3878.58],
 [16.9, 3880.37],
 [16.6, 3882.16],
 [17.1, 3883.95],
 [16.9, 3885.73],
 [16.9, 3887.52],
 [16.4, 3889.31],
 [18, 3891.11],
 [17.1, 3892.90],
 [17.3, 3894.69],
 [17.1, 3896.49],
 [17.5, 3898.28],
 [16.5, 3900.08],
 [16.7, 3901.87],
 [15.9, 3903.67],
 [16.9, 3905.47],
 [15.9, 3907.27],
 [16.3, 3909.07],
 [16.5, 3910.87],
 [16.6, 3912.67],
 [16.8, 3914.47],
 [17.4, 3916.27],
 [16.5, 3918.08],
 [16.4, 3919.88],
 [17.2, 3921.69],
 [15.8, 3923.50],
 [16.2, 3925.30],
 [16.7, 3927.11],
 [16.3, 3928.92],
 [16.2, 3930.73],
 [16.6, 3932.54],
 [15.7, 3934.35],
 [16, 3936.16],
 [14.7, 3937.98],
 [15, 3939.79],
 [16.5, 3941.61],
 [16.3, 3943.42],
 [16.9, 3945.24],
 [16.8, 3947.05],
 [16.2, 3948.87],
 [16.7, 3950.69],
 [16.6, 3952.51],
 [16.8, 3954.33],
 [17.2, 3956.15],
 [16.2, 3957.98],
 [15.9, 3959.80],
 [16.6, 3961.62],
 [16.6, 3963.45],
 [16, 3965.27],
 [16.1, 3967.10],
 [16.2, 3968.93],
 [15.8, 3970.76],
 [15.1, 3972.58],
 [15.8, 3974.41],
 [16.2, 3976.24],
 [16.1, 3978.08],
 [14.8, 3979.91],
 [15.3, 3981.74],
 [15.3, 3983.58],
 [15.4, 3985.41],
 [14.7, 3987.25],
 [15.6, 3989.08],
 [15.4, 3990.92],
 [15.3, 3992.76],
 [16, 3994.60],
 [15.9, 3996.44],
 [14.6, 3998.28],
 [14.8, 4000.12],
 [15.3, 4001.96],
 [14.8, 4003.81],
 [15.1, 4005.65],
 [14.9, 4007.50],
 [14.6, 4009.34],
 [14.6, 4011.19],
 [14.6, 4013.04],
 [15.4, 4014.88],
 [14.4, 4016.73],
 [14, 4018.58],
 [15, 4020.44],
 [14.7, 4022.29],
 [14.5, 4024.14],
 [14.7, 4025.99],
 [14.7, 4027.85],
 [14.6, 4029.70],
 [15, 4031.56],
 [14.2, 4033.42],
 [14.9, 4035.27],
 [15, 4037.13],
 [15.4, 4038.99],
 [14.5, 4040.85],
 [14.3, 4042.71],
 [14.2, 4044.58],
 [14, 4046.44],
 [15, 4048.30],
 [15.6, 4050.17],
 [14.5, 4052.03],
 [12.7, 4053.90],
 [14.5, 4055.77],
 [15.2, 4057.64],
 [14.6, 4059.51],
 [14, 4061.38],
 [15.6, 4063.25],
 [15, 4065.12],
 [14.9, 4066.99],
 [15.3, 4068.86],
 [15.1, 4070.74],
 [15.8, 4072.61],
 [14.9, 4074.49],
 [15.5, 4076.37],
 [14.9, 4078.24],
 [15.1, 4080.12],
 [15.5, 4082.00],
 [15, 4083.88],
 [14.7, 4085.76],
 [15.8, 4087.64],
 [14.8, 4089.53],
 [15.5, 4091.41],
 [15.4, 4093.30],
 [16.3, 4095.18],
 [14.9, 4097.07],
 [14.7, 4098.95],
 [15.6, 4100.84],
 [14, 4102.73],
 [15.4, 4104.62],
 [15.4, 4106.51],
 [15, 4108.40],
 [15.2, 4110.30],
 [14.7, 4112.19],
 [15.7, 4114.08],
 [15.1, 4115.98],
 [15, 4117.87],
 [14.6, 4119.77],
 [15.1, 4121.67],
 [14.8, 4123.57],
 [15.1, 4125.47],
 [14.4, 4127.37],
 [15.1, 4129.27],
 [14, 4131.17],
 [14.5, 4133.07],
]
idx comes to 0.94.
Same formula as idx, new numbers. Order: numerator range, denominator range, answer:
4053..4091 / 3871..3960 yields 0.97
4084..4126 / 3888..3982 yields 1.01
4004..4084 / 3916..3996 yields 0.96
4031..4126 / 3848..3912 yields 0.95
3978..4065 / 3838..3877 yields 0.90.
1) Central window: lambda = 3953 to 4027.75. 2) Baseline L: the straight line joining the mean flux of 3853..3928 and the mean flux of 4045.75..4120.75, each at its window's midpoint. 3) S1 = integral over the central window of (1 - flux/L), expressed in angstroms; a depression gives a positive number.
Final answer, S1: 3.1 angstroms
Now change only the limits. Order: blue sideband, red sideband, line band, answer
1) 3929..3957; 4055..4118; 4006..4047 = 2.5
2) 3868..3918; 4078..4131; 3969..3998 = 1.2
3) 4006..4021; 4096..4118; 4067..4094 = -0.5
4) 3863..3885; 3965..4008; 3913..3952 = 0.4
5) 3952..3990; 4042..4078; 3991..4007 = 0.3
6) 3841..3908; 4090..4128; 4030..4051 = 1.4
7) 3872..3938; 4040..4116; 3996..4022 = 1.4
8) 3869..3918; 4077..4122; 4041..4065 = 1.6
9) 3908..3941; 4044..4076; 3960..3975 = -0.2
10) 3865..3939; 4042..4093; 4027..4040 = 0.4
